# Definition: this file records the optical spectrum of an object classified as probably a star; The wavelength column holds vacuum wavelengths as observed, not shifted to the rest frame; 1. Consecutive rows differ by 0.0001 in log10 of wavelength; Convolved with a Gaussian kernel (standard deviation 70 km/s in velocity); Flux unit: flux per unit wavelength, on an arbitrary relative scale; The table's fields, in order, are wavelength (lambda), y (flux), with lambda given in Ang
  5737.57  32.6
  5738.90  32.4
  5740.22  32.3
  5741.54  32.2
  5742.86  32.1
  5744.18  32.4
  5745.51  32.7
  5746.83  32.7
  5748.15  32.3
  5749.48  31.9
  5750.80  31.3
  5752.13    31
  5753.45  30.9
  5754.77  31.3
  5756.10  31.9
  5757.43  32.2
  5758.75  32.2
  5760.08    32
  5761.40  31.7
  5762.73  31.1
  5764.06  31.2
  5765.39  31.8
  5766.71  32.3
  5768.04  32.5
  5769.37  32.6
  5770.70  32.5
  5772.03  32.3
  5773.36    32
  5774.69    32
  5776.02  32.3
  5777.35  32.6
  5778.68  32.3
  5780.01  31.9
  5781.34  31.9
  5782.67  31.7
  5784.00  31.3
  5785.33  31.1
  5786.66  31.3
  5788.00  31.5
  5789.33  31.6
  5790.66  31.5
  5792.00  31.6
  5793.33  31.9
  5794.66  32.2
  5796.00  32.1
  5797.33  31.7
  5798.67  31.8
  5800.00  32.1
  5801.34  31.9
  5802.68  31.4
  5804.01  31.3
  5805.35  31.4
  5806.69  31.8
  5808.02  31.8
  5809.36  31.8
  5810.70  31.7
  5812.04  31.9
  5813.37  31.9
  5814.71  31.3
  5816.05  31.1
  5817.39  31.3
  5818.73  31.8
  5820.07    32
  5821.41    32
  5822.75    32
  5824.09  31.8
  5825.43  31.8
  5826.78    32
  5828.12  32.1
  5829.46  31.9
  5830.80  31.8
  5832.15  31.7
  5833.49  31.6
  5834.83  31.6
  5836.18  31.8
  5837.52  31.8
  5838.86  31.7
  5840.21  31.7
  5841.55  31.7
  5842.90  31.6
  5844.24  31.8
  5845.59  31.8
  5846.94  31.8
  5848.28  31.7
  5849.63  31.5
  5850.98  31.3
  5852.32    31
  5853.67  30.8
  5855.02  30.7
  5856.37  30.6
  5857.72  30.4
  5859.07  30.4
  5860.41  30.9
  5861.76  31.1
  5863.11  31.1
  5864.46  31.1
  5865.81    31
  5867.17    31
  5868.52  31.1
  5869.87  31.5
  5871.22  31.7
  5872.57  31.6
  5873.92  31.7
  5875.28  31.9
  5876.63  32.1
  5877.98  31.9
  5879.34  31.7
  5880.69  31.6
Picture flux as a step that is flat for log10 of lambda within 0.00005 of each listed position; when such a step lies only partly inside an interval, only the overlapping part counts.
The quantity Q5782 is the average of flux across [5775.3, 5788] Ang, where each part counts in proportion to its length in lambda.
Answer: 31.8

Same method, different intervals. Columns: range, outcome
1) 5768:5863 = 31.7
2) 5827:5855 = 31.6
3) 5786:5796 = 31.7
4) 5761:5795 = 31.9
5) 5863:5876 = 31.4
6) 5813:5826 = 31.7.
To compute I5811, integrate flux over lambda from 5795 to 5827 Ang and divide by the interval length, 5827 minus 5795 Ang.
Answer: 31.7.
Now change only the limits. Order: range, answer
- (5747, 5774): 31.9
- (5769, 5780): 32.3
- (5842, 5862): 31.2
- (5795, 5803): 31.8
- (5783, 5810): 31.7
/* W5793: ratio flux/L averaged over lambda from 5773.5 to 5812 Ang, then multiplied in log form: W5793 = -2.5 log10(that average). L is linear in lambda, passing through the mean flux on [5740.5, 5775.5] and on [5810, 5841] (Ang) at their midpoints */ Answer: 0.00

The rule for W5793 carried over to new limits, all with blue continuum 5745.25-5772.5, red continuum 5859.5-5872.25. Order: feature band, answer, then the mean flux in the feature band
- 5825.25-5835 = -0.01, 31.8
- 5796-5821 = 0.00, 31.7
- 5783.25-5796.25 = 0.00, 31.6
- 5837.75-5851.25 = -0.01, 31.7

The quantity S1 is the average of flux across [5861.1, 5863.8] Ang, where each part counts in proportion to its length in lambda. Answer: 31.1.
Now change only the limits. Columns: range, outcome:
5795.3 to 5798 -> 31.9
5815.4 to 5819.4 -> 31.4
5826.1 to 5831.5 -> 31.9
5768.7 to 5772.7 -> 32.4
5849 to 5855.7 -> 31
